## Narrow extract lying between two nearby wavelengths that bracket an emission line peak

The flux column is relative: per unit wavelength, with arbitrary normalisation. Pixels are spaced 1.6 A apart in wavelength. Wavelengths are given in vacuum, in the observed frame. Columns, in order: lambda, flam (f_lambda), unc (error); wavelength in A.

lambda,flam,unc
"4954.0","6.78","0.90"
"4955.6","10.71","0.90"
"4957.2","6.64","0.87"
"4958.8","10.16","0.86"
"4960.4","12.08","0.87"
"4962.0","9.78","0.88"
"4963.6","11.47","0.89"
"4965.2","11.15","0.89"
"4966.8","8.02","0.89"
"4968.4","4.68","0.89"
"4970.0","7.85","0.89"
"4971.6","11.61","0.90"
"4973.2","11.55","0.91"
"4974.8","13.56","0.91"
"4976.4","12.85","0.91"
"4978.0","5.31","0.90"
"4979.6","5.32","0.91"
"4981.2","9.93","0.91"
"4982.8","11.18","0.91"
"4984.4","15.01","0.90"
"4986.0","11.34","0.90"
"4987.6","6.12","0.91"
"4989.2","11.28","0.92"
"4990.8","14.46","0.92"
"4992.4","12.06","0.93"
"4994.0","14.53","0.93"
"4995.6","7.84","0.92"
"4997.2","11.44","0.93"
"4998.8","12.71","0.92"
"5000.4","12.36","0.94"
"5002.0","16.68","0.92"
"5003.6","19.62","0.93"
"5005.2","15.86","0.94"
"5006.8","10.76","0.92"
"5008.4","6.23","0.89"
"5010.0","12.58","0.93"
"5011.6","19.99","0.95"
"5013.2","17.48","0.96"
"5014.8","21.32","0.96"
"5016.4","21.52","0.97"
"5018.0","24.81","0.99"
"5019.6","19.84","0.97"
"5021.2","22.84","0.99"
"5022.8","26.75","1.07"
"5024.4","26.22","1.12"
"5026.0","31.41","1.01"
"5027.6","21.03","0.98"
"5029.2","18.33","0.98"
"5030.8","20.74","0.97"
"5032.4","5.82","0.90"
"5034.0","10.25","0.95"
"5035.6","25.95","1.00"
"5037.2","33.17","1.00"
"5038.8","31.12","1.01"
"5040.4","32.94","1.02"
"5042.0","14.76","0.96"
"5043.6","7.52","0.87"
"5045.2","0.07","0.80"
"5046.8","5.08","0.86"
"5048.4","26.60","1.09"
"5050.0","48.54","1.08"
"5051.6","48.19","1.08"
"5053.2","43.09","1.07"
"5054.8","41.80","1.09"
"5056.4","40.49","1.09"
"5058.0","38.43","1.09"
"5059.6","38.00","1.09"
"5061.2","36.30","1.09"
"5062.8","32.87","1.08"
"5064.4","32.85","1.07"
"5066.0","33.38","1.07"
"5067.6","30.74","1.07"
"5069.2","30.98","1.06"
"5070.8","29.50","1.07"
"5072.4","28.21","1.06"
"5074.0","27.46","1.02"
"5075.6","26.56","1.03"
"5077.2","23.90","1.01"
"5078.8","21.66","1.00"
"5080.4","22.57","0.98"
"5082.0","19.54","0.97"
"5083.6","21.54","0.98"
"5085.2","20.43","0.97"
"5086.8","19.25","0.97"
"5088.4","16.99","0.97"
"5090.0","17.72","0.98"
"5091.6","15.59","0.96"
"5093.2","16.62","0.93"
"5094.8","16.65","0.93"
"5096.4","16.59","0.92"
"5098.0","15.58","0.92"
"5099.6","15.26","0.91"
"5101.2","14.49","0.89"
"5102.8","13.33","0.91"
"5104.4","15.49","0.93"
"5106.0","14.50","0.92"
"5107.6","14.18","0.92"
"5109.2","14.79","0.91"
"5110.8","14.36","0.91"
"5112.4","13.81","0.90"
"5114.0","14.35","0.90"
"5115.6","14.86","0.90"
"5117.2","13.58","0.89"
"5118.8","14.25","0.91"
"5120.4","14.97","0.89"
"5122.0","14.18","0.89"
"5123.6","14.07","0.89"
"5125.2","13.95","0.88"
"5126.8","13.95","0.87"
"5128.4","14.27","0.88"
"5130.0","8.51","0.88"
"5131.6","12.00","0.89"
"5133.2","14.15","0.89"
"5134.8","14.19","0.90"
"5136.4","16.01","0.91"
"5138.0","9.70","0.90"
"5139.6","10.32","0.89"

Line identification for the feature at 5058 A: Lyman alpha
